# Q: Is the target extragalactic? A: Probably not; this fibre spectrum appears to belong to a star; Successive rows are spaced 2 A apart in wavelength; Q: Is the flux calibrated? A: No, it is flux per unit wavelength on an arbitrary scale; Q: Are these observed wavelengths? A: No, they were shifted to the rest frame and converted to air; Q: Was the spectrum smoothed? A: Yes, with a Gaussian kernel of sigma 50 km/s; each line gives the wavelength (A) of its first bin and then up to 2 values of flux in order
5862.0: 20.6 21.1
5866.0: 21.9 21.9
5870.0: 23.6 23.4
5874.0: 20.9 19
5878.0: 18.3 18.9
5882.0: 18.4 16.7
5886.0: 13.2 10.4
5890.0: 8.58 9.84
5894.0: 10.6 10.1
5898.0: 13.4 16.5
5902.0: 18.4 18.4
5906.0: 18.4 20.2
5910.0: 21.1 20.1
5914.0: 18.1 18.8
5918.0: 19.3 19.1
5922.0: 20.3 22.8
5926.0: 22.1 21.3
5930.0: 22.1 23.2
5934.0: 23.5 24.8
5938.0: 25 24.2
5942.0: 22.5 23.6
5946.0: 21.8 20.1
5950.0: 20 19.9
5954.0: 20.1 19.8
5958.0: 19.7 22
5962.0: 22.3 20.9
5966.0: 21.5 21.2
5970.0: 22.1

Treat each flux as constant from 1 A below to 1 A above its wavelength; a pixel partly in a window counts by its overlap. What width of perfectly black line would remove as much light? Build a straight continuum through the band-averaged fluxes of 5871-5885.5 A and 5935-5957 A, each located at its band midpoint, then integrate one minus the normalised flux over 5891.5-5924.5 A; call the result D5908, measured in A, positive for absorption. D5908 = 4.92 A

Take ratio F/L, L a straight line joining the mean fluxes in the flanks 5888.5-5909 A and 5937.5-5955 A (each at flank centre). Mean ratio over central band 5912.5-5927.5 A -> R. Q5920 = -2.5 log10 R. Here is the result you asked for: -0.14 mag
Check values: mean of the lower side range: 14.3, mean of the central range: 20.1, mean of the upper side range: 21.8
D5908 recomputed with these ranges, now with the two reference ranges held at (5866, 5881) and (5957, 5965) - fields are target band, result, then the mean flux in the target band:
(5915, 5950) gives -1.4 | 22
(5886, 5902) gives 6.9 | 11.9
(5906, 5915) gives 0.6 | 19.7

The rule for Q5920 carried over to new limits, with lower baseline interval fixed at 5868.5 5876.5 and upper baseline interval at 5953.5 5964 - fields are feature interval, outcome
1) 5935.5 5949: -0.10 mag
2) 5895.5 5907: 0.31 mag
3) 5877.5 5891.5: 0.43 mag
